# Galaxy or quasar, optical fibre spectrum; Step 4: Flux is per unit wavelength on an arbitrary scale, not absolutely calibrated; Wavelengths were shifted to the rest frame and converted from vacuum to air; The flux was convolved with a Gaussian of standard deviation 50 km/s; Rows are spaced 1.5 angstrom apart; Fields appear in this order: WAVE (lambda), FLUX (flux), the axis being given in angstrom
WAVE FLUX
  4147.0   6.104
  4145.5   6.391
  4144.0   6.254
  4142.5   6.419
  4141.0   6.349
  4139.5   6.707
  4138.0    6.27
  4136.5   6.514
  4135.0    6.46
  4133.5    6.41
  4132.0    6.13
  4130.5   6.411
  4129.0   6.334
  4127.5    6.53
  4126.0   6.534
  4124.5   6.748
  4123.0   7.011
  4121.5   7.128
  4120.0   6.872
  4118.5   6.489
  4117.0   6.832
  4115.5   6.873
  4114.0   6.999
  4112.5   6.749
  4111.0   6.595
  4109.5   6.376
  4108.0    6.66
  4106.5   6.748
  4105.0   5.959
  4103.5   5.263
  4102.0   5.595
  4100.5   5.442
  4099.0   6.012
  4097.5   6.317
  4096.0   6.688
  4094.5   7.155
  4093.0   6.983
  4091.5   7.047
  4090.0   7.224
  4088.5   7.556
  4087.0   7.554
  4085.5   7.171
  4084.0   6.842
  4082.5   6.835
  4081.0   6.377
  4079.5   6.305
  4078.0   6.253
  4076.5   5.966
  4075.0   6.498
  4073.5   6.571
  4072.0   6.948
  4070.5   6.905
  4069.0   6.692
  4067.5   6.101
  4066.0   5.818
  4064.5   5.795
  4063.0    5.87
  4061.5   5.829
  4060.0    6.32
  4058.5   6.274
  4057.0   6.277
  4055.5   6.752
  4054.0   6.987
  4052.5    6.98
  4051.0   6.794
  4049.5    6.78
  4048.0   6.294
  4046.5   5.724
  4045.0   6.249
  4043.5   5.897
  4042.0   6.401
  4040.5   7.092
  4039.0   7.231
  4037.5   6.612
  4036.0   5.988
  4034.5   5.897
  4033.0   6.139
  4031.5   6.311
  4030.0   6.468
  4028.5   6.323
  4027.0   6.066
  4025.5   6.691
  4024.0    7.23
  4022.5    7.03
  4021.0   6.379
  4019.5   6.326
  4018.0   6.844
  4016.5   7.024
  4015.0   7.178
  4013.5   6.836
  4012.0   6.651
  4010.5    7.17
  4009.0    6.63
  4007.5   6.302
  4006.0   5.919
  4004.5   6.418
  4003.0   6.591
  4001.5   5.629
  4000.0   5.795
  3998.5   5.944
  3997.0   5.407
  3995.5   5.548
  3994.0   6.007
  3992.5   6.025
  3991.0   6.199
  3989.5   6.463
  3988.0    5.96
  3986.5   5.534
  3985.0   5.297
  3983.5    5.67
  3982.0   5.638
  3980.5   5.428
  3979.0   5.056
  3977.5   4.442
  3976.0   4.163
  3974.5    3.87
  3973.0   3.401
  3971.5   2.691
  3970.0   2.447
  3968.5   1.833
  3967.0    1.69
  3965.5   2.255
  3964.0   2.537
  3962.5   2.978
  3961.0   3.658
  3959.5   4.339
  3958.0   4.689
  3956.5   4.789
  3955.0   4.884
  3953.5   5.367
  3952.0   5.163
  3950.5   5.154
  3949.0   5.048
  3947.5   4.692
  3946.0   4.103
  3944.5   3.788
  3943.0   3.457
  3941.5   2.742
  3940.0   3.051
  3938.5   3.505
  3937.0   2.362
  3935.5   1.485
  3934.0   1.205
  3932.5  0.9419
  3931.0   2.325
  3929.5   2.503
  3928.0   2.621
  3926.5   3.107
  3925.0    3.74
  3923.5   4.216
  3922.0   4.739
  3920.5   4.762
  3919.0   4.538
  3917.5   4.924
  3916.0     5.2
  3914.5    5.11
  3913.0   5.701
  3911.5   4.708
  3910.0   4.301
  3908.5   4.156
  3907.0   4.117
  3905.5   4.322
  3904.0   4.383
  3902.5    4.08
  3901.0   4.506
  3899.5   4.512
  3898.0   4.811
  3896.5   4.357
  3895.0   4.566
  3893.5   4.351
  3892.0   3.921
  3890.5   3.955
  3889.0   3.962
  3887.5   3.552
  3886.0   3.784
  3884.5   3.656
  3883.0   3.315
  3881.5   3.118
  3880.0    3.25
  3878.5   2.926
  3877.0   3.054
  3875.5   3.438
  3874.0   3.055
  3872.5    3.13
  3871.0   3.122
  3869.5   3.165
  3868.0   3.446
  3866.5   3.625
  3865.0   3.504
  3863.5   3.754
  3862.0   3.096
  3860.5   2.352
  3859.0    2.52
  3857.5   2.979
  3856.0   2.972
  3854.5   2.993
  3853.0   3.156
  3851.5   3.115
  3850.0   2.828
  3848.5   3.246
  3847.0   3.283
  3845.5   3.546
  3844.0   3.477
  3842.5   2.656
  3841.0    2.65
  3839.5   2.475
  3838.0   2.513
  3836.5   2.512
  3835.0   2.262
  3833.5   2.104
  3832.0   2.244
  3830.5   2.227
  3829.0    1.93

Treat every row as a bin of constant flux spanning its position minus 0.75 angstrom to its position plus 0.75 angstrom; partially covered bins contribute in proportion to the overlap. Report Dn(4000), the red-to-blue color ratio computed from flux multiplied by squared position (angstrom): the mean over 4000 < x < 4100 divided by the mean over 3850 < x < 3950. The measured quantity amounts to 1.9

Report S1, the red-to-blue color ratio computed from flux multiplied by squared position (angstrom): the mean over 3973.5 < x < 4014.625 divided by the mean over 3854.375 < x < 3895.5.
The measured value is 1.8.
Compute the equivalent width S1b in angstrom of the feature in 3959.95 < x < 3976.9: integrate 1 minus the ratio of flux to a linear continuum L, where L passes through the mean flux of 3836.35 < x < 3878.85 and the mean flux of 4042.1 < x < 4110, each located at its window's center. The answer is 6.7 angstrom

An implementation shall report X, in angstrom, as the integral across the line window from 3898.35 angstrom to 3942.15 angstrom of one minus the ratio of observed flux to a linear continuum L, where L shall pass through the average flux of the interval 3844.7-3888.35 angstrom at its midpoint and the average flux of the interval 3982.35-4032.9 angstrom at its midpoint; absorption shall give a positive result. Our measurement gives 5.8 angstrom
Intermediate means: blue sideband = 3.21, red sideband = 6.29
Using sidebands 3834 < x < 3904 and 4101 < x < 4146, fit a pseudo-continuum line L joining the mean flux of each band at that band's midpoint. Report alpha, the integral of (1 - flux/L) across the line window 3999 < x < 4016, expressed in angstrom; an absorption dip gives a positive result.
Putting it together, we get -4.7 angstrom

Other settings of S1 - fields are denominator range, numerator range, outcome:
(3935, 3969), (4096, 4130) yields 1.91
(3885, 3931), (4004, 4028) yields 1.67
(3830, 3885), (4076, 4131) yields 2.50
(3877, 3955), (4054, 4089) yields 1.81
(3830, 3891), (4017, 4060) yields 2.31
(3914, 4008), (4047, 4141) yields 1.62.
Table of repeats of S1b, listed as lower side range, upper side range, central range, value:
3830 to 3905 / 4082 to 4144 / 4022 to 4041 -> -3.5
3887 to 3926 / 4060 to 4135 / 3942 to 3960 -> 1.2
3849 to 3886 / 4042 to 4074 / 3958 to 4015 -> 2.4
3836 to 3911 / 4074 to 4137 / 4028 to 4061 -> -3.9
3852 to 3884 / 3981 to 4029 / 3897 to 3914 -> -2.2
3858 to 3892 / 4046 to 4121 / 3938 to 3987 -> 6.6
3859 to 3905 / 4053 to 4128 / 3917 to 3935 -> 4.1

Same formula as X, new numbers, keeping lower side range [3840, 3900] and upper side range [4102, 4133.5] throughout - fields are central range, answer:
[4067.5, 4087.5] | -2.1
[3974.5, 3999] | -3.1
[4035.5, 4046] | -1.8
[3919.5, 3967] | 8.8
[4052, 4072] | -1.9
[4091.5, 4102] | -0.3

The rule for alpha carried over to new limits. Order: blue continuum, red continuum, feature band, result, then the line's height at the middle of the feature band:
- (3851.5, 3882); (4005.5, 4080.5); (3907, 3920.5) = -2.55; 4.02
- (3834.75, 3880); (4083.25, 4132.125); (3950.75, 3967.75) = 2.25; 4.5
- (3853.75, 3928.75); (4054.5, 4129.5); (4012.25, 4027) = -3.27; 5.56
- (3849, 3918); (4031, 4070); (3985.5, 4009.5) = -2.09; 5.53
